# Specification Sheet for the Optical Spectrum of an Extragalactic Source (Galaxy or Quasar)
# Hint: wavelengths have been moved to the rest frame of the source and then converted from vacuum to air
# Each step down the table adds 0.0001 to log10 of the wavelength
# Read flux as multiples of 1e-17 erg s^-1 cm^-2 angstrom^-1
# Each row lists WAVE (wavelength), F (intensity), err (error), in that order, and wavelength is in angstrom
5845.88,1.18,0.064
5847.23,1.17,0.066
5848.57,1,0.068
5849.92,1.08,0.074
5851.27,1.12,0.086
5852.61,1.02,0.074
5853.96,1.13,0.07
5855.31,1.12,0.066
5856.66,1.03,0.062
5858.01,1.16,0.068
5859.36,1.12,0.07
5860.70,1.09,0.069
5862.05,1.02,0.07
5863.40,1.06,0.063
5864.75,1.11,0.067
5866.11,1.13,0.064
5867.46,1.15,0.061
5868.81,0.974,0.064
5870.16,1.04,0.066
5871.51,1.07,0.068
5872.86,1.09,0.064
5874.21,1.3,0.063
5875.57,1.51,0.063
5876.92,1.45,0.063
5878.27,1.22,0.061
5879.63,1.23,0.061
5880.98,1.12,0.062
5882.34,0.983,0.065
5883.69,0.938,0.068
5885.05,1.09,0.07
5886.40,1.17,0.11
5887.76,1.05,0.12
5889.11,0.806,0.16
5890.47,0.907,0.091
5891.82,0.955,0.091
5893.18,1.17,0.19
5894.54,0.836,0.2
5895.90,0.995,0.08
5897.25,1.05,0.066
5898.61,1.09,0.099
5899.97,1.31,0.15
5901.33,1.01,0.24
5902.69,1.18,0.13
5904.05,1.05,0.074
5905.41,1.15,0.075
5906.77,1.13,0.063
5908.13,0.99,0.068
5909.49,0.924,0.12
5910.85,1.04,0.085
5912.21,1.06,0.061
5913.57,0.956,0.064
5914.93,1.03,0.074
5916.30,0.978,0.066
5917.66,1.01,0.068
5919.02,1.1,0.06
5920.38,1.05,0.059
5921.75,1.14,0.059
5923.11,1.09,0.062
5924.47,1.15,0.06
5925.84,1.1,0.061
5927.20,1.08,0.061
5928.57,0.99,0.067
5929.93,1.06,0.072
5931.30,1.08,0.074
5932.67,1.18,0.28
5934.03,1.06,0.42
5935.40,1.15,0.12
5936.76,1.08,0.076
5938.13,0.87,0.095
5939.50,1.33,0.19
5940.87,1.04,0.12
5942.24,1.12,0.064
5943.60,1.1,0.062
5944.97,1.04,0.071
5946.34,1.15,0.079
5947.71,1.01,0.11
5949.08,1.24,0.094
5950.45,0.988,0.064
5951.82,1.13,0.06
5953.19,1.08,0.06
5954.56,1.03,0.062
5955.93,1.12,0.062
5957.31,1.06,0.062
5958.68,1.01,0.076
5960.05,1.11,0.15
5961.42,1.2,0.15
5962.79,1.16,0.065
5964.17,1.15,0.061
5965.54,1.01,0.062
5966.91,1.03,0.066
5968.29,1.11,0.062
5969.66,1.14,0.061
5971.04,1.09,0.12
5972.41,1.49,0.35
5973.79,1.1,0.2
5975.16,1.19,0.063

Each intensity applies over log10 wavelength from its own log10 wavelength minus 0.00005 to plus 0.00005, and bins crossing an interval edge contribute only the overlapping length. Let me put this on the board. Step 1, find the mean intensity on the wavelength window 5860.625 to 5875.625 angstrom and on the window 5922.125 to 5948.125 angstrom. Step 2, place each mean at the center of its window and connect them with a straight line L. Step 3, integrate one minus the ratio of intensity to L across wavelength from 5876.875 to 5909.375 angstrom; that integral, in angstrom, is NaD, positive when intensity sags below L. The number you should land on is 1.1 angstrom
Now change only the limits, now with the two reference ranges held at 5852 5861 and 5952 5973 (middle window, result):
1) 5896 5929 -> 1.2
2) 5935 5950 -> 0.2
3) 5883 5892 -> 0.9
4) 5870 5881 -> -1.4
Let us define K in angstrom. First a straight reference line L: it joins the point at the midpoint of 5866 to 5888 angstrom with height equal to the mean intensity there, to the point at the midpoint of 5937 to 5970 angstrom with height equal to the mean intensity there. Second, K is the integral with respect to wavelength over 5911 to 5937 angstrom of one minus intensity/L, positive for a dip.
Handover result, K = 1.0 angstrom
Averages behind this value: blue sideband 1.15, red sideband 1.09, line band 1.07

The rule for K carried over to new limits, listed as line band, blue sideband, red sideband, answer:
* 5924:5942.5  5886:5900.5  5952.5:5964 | -0.36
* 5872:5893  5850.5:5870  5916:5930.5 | -0.78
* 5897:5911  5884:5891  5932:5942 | -0.69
